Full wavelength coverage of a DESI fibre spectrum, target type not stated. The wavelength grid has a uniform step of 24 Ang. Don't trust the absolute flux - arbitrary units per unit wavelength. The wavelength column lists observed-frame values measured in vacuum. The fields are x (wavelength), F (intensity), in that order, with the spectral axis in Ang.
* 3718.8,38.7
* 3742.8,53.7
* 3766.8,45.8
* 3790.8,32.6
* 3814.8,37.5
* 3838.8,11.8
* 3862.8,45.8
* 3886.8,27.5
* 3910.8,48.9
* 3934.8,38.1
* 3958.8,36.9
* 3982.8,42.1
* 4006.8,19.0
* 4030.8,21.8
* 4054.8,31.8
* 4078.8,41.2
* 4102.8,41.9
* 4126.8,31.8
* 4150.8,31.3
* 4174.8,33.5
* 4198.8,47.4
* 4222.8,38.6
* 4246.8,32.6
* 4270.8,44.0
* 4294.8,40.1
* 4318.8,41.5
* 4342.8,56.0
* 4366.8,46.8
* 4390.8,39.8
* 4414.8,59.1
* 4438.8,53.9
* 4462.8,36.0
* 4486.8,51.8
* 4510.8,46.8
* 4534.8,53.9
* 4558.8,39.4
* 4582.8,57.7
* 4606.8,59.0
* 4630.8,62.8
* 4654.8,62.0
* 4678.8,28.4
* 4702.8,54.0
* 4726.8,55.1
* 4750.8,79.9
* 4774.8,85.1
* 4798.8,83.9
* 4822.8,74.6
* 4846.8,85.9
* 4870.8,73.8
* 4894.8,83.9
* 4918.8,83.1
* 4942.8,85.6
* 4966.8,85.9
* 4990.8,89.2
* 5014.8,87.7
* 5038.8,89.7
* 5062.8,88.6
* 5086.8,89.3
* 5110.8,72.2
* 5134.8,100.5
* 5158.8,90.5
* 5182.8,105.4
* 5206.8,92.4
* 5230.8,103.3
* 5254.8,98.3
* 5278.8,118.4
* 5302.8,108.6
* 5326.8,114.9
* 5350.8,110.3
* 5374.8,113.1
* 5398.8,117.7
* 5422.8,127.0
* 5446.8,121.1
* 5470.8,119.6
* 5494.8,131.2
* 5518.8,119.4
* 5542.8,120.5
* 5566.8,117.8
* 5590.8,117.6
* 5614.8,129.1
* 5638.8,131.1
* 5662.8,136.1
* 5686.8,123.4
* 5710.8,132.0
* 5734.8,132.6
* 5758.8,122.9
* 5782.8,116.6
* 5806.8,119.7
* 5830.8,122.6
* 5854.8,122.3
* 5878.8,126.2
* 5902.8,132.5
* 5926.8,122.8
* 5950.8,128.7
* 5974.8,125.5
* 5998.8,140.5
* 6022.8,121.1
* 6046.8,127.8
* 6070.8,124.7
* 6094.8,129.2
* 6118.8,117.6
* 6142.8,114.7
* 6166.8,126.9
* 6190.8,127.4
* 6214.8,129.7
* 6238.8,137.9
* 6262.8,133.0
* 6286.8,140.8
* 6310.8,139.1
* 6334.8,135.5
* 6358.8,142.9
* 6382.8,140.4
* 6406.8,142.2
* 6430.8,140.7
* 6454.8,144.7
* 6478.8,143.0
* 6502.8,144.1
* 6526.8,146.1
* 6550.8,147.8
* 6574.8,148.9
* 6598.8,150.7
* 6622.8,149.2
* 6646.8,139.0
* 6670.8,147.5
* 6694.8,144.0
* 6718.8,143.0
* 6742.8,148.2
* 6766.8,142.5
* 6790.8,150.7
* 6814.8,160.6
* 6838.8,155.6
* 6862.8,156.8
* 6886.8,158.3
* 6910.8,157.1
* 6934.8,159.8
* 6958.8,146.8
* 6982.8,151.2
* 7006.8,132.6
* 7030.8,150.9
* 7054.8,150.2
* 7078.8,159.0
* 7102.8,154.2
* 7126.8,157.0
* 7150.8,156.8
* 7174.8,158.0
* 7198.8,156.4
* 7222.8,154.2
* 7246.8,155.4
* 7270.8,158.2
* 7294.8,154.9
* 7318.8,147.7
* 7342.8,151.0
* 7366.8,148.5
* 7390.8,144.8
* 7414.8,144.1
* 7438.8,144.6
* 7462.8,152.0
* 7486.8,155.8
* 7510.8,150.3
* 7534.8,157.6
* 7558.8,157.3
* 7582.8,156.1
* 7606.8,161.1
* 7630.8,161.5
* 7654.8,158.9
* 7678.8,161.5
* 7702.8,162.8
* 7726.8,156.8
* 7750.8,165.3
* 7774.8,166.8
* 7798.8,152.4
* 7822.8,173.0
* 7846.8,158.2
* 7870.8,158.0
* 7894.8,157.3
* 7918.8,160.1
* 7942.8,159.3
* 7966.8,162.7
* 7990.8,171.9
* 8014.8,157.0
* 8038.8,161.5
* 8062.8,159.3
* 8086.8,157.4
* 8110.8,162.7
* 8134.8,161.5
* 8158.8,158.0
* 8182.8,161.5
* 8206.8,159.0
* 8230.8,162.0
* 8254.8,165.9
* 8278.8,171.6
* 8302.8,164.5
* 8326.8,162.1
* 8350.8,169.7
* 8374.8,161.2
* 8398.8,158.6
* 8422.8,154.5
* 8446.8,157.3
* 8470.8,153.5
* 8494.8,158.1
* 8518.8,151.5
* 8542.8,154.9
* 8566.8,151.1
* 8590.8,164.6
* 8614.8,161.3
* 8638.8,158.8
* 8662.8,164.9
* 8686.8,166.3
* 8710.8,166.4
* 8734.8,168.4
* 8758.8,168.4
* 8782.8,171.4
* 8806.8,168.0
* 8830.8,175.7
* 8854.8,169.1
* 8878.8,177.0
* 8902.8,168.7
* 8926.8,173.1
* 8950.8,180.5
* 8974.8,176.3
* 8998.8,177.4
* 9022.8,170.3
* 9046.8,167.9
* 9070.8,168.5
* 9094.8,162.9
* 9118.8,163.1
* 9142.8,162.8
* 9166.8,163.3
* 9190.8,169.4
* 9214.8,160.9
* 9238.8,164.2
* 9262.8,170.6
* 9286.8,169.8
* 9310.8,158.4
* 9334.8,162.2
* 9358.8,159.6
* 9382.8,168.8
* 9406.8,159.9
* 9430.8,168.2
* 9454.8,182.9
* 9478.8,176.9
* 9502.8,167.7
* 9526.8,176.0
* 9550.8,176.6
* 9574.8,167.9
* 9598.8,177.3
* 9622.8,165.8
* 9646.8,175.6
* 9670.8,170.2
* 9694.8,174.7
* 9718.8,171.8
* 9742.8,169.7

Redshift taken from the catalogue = 0.188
